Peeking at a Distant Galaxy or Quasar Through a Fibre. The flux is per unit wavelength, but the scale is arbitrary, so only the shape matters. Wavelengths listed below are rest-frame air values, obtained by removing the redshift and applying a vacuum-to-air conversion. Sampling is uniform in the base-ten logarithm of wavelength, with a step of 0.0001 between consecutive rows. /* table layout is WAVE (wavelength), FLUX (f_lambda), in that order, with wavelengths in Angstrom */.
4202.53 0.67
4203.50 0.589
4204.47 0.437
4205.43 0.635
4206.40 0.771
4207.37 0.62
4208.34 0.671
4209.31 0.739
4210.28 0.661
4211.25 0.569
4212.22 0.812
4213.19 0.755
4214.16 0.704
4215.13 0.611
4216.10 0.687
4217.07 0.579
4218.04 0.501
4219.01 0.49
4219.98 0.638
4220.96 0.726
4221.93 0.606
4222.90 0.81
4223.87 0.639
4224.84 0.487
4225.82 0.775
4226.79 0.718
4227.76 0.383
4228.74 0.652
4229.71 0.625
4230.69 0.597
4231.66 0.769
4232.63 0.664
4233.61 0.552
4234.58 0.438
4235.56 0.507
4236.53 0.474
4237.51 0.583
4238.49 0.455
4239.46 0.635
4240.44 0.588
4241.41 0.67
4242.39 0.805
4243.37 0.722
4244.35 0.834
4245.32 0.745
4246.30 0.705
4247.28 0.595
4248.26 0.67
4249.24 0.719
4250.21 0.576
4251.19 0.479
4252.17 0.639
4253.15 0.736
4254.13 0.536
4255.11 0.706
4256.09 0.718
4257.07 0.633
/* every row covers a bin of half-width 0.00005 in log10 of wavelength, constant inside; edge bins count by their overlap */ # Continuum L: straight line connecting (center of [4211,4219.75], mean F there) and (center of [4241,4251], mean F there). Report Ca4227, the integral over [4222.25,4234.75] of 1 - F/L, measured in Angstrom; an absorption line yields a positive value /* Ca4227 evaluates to 0.6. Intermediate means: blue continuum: 0.636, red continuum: 0.697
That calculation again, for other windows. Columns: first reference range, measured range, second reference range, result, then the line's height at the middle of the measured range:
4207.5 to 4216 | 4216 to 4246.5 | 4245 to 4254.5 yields 1.7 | 0.662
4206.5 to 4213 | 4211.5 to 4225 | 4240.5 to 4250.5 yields 0.8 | 0.691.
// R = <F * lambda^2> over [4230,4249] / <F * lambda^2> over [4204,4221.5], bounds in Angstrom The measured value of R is 1.0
